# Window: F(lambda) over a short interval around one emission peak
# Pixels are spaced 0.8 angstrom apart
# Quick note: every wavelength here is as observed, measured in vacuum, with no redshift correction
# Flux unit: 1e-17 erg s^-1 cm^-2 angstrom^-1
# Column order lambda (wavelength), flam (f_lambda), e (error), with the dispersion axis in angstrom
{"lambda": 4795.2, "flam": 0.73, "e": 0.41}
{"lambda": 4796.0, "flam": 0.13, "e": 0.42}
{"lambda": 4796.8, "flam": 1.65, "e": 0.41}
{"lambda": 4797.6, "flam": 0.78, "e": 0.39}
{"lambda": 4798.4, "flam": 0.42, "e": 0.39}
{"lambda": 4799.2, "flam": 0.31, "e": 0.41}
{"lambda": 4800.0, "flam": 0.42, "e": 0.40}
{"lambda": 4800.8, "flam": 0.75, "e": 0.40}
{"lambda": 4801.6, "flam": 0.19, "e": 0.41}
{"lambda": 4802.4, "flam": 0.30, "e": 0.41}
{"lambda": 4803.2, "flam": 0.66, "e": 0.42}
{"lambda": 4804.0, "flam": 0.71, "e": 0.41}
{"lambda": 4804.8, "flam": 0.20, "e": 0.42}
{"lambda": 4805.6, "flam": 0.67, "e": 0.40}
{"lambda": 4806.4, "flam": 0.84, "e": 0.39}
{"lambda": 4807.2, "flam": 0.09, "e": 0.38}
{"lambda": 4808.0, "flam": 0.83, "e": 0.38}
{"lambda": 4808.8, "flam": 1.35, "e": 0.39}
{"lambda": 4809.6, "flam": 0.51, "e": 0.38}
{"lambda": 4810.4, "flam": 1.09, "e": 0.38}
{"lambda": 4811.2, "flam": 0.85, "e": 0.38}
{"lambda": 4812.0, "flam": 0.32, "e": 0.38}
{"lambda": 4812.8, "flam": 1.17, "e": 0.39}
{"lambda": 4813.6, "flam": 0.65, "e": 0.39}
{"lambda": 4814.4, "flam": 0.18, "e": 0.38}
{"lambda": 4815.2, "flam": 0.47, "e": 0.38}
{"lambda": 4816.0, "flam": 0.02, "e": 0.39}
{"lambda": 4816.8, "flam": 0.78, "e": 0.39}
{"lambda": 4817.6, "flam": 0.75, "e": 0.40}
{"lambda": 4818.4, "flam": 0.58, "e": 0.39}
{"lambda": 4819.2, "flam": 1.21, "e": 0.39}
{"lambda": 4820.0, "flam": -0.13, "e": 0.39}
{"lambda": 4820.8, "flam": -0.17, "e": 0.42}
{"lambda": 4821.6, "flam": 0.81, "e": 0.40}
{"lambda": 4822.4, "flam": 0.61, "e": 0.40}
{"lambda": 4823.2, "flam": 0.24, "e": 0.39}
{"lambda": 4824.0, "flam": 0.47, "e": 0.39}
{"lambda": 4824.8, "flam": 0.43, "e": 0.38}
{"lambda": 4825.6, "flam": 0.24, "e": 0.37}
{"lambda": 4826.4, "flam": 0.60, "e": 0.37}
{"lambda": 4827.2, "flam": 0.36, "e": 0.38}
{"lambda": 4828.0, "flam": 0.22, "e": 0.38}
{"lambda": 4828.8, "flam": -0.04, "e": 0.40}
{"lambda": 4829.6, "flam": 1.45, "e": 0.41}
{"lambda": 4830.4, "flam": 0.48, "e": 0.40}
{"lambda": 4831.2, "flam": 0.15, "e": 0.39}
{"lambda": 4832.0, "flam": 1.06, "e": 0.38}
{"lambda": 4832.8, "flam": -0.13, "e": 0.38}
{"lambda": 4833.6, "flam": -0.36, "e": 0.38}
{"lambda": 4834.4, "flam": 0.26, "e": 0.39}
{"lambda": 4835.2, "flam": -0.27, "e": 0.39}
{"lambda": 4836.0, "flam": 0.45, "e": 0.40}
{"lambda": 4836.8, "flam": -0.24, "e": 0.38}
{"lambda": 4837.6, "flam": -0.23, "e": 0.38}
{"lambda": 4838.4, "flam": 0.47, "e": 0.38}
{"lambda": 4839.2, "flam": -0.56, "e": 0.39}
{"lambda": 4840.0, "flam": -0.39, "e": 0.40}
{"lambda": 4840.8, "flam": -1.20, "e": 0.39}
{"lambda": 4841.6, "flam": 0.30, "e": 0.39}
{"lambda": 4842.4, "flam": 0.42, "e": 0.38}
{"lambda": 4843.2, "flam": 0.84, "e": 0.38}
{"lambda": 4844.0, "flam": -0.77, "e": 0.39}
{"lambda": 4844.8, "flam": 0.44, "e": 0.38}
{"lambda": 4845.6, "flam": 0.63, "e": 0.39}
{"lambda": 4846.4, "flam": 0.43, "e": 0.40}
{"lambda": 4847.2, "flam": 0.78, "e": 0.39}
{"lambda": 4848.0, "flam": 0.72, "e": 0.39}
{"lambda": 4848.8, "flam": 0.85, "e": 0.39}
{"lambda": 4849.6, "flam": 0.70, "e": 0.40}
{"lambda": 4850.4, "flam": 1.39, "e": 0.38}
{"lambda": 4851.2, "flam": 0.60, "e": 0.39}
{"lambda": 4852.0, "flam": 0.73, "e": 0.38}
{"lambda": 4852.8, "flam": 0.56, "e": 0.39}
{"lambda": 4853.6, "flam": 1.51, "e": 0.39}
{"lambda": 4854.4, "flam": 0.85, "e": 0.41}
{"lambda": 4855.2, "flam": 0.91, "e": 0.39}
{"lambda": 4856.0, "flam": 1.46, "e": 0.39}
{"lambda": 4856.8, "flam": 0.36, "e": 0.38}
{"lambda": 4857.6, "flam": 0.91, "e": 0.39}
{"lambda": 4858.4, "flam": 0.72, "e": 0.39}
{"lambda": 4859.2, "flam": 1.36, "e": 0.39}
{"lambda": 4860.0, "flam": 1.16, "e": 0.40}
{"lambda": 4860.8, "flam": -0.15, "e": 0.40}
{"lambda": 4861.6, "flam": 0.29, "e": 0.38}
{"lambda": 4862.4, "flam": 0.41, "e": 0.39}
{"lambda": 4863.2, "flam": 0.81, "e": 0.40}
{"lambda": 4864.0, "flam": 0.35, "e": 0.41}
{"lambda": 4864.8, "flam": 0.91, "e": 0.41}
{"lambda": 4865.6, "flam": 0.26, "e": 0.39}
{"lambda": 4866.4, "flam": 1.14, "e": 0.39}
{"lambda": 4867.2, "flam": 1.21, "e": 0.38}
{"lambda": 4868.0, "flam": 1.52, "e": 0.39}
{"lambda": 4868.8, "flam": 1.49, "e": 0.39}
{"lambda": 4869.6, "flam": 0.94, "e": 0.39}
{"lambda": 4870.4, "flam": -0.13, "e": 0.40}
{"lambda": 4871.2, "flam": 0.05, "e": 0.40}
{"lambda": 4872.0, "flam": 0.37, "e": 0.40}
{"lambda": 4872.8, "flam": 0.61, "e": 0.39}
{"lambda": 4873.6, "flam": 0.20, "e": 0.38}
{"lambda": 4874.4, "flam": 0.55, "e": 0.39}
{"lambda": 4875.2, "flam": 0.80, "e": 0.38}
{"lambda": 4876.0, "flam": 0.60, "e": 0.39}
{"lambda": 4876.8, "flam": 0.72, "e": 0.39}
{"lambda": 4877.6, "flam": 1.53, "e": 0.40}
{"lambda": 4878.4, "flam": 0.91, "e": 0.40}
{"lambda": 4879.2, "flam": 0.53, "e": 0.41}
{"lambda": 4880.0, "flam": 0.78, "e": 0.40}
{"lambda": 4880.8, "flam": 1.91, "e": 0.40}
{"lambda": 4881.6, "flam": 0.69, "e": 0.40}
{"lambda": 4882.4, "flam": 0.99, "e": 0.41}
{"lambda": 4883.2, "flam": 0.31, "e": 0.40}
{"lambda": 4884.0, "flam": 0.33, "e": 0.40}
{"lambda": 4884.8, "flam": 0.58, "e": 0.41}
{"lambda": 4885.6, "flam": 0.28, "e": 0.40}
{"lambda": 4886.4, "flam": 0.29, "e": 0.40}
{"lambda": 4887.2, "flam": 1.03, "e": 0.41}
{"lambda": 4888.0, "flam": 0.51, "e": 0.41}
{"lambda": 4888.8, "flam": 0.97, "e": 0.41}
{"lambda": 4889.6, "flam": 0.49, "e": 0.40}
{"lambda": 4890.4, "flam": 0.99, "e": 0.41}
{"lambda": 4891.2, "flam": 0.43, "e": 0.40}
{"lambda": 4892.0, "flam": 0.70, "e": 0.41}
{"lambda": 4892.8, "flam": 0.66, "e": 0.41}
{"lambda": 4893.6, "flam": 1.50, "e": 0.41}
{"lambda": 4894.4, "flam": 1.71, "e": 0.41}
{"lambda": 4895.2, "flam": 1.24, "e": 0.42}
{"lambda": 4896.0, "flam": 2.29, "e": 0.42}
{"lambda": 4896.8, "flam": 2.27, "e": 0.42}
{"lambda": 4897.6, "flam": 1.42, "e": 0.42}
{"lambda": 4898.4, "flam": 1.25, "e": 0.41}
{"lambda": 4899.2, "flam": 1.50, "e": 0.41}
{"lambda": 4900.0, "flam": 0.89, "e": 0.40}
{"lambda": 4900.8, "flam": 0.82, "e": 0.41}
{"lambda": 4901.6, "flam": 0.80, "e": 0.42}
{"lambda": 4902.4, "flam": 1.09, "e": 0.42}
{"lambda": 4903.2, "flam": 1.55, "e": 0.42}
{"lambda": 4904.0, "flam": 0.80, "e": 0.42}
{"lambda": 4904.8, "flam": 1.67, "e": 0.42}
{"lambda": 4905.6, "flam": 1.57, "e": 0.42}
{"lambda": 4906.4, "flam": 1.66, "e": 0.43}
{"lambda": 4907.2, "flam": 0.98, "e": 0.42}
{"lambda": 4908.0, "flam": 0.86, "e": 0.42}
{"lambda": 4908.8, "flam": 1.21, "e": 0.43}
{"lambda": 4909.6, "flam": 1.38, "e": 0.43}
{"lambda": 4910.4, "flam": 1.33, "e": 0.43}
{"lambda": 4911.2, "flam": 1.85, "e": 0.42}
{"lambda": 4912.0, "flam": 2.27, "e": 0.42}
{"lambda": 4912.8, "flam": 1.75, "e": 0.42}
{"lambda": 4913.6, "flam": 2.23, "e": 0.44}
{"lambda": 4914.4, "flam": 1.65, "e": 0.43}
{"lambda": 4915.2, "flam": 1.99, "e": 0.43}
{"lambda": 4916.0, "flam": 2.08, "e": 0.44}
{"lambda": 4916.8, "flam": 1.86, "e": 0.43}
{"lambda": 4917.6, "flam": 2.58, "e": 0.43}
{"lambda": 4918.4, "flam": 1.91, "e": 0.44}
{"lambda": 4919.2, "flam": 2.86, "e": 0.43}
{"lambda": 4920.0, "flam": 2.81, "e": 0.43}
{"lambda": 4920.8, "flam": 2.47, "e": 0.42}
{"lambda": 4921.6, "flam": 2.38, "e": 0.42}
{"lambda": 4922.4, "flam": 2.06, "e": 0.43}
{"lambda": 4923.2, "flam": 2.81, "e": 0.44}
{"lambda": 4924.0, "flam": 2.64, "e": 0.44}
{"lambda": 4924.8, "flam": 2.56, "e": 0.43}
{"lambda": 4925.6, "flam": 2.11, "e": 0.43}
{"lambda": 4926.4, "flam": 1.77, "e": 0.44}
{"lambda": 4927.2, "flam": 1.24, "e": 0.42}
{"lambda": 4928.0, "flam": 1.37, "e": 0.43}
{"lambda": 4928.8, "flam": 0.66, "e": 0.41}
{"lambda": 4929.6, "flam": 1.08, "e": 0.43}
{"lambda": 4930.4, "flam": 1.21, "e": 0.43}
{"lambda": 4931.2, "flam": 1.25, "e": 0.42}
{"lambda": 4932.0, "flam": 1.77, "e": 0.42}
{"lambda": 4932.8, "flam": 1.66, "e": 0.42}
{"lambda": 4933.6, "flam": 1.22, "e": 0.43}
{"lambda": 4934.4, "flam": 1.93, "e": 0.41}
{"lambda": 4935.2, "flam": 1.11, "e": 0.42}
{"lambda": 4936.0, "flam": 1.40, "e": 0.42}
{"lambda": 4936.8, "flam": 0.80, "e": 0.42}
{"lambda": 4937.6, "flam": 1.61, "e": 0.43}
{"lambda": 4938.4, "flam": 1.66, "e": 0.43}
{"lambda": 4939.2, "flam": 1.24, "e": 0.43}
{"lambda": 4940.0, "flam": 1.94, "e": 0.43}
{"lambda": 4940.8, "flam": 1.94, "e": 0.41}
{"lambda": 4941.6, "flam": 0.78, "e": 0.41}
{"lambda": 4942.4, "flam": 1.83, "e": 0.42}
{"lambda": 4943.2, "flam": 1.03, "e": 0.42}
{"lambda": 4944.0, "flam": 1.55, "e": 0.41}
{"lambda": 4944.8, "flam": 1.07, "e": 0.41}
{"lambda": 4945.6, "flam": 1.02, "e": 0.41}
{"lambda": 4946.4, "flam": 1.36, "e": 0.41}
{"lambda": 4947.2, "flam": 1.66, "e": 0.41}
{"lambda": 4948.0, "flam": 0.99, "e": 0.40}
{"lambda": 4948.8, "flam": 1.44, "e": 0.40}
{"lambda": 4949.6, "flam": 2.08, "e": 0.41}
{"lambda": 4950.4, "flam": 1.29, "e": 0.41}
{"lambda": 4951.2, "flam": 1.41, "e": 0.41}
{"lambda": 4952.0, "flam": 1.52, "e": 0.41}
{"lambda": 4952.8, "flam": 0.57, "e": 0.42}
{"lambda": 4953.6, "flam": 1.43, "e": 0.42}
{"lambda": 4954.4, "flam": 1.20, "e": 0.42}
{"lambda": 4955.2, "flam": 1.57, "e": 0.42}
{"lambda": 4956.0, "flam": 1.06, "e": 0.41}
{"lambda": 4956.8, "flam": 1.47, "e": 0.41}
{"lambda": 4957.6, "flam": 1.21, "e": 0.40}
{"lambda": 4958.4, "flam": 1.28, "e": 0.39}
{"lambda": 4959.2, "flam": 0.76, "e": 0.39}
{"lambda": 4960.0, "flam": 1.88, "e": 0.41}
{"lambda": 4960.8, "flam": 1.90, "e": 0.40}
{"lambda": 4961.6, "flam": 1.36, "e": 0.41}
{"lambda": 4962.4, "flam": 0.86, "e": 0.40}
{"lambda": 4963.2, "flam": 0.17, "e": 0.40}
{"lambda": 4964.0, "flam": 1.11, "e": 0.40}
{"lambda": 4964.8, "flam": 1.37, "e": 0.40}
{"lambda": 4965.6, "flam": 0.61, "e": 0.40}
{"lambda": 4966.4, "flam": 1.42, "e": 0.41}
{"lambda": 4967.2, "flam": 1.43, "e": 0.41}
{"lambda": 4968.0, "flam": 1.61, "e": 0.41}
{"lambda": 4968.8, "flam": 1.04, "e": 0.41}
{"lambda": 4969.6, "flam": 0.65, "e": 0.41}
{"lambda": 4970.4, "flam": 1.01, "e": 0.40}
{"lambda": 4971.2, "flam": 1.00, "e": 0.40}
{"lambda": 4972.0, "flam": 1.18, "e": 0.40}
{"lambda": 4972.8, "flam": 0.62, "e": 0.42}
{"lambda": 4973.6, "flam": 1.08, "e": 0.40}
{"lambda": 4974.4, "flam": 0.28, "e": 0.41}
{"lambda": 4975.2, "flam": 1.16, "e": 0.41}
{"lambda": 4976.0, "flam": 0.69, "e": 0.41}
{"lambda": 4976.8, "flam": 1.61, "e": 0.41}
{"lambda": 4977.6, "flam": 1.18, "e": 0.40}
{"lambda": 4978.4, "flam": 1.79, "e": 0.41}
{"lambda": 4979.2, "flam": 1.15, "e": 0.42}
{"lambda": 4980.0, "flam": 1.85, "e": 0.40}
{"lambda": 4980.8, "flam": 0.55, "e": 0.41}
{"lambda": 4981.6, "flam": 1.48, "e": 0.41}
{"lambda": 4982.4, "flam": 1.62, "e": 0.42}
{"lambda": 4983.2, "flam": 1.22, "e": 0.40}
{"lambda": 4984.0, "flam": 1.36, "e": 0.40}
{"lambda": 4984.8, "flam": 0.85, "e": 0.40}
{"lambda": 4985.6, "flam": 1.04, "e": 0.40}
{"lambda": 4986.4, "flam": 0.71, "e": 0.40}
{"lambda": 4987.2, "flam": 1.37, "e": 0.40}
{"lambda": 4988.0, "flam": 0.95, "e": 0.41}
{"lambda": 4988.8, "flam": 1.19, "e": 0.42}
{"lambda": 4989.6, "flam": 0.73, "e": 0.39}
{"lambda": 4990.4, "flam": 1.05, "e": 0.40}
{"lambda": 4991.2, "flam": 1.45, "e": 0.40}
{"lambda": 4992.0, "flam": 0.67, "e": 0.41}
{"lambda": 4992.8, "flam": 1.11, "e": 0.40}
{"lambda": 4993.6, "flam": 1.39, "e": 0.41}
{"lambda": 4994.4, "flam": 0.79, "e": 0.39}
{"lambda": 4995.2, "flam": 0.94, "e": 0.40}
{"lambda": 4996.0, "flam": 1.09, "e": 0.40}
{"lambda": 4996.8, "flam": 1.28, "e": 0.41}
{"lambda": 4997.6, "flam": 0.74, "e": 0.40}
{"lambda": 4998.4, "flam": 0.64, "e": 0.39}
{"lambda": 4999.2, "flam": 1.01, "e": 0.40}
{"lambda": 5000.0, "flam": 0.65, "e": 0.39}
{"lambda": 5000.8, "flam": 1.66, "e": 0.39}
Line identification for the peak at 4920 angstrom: Ly-alpha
